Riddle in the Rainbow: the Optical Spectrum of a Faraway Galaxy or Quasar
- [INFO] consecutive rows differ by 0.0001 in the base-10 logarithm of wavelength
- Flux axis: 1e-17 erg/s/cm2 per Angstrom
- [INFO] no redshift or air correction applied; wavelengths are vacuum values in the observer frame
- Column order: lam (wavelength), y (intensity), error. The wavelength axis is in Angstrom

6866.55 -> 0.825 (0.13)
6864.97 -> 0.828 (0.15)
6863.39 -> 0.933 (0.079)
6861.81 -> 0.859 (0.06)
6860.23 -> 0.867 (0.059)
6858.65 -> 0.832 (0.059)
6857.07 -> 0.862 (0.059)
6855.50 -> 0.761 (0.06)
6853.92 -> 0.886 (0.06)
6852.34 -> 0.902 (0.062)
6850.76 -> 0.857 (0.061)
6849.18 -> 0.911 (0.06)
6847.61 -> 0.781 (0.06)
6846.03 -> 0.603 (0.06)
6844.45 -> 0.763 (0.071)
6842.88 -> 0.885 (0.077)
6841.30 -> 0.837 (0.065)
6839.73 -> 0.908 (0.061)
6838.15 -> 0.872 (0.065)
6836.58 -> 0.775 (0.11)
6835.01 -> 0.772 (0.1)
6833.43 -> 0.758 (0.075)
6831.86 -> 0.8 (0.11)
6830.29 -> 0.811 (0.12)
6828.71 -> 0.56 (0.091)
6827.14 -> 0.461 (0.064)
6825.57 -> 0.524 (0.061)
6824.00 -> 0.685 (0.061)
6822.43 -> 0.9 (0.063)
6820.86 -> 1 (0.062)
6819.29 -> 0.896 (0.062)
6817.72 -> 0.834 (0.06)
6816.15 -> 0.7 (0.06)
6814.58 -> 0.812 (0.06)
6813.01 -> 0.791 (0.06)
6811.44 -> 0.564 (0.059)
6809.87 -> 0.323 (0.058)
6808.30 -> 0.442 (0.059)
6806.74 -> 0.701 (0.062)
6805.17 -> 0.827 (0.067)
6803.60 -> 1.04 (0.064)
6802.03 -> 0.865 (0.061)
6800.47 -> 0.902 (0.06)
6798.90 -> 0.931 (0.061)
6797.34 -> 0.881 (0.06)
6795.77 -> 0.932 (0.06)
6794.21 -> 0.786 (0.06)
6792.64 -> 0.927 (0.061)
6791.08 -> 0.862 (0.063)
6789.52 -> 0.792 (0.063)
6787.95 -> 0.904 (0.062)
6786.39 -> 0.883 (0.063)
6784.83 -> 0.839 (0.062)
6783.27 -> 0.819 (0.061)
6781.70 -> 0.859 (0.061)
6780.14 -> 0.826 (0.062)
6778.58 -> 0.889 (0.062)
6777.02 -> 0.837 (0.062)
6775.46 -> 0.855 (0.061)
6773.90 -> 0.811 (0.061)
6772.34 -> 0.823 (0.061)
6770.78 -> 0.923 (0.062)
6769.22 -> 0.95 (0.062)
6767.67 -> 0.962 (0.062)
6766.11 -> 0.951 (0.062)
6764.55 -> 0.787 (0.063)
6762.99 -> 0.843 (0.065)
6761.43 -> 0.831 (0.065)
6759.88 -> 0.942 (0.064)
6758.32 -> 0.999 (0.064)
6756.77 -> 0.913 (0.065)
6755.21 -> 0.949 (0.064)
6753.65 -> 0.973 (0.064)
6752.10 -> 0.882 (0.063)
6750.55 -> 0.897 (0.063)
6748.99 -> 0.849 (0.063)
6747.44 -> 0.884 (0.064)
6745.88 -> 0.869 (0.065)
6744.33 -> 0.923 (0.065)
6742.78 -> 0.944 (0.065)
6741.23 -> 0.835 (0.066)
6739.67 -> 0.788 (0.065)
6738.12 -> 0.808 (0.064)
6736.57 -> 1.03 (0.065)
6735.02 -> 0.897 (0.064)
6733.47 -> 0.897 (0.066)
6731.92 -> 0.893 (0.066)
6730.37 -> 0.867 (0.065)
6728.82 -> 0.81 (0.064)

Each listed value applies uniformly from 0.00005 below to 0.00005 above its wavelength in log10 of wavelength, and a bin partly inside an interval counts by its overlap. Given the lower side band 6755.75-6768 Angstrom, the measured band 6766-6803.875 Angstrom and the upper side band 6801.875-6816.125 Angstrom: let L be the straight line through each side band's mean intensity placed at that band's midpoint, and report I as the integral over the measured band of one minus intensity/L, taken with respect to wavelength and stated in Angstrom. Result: -3.7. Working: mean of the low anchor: 0.902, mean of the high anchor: 0.699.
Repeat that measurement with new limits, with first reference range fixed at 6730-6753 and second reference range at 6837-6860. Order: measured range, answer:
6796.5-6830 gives 4.1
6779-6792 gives 0.2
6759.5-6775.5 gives -0.1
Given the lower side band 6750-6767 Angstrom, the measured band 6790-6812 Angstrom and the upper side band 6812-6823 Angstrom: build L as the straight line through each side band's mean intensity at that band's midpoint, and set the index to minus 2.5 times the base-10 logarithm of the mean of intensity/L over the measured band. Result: 0.10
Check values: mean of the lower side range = 0.907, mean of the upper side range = 0.841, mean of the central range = 0.787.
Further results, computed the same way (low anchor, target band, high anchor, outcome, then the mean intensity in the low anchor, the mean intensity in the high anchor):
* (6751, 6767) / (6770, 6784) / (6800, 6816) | -0.01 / 0.907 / 0.722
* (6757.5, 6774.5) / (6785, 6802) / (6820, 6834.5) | -0.08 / 0.894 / 0.724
